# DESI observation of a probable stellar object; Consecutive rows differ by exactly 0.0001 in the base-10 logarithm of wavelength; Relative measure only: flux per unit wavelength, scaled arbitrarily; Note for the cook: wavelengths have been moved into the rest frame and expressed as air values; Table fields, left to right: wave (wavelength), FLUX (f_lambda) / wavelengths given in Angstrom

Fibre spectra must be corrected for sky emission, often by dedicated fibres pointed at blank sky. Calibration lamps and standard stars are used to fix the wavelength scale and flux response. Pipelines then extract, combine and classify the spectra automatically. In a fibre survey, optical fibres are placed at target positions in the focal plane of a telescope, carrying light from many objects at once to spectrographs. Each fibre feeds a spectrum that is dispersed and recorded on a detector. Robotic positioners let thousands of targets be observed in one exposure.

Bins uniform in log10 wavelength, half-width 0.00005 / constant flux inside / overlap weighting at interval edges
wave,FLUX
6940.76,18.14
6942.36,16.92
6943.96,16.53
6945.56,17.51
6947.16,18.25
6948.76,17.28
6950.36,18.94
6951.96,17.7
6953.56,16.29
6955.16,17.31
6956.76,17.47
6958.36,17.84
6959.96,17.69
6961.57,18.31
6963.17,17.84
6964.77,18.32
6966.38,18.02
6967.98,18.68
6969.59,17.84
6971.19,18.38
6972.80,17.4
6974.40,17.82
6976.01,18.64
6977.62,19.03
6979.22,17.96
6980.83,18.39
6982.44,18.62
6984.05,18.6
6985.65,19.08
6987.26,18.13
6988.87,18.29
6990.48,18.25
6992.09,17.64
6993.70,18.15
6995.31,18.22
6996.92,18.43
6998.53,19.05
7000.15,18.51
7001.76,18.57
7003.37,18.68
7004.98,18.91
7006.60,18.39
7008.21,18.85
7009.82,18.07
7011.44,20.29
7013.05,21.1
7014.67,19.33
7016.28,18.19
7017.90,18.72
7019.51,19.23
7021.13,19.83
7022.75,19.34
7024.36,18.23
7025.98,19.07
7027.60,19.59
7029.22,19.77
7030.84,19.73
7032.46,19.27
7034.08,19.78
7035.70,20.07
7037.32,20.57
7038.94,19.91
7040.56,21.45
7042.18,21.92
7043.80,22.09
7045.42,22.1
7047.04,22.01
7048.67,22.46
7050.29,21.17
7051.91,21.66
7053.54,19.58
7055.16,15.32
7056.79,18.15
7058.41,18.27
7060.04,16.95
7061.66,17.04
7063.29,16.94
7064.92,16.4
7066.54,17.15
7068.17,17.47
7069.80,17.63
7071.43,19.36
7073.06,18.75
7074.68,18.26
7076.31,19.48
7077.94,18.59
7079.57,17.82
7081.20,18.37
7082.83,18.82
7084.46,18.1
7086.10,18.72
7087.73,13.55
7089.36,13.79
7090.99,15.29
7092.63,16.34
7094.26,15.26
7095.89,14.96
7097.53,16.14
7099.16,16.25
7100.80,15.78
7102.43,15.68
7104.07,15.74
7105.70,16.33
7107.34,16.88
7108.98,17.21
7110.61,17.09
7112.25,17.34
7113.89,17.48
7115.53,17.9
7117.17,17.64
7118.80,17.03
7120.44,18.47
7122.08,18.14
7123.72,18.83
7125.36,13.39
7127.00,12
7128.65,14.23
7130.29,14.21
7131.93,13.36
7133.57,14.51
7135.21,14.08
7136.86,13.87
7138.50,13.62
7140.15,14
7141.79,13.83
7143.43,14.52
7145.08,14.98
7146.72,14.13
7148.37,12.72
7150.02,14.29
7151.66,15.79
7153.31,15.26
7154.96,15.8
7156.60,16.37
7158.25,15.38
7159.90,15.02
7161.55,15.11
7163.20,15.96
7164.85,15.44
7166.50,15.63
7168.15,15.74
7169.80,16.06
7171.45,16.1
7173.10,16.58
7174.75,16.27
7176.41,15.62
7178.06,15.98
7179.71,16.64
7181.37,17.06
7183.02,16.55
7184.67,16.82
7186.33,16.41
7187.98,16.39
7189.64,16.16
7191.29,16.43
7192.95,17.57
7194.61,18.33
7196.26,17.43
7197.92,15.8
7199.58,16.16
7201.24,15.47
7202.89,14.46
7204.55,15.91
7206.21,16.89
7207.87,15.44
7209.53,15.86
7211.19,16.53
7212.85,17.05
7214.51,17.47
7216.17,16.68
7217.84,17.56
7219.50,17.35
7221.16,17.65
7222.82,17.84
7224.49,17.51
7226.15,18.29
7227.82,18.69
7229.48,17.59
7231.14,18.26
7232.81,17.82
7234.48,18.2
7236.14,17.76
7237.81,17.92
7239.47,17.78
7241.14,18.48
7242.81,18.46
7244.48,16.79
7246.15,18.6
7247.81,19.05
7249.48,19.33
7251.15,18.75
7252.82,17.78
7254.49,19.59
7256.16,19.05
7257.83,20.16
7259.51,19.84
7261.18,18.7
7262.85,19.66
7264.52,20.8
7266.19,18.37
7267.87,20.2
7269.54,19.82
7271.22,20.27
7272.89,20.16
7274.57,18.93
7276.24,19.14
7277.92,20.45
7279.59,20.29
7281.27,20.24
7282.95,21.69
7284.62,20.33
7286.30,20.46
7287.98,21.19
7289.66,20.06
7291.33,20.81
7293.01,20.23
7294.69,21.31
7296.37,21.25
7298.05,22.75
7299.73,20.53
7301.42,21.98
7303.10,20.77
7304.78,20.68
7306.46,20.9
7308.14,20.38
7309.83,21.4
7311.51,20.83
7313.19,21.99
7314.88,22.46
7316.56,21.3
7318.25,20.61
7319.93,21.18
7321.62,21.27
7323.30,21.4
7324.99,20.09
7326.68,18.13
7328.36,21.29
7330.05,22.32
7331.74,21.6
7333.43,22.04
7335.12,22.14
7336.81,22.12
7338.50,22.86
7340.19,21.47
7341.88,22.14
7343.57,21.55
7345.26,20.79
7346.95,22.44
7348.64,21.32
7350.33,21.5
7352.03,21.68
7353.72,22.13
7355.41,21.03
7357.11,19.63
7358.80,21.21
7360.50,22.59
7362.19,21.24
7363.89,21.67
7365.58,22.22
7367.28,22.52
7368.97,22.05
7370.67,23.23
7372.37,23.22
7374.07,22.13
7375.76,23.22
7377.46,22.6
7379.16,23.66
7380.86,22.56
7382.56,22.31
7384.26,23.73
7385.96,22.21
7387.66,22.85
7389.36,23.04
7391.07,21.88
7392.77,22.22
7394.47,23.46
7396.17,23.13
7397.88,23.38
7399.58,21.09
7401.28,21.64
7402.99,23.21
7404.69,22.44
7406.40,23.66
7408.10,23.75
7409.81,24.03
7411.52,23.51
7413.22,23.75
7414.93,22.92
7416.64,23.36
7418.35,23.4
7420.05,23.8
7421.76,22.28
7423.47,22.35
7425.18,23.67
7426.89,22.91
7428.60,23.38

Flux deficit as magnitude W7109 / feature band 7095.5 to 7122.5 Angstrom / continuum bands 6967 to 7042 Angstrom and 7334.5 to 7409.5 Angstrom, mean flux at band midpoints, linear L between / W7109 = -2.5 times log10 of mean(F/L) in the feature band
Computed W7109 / 0.18 mag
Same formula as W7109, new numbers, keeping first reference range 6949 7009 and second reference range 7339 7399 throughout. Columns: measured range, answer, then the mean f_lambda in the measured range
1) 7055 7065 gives 0.11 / 17.2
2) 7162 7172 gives 0.26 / 15.8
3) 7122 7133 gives 0.32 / 14.6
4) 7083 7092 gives 0.20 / 16.1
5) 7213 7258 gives 0.15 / 18.1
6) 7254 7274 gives 0.08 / 19.7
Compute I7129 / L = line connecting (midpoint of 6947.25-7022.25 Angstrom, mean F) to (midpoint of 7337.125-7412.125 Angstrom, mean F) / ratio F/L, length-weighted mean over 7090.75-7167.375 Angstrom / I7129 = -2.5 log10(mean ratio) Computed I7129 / 0.268 mag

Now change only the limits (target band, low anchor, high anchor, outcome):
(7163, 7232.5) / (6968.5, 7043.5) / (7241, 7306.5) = 0.180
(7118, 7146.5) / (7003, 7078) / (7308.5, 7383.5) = 0.322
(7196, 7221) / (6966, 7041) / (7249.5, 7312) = 0.209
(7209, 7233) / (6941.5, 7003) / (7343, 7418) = 0.185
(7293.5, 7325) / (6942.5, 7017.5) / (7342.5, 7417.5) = 0.024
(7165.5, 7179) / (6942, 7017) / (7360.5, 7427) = 0.263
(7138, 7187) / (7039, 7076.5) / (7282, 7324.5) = 0.280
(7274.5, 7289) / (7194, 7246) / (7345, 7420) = -0.062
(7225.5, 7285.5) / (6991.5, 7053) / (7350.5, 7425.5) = 0.132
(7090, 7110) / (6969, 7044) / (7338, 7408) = 0.236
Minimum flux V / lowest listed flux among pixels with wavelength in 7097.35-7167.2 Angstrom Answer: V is 12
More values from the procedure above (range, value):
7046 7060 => 15.32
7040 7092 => 13.55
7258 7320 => 18.37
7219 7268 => 16.79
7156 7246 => 14.46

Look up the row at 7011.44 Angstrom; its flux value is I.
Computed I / 20.29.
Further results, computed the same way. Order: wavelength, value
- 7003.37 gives 18.68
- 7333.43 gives 22.04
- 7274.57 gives 18.93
